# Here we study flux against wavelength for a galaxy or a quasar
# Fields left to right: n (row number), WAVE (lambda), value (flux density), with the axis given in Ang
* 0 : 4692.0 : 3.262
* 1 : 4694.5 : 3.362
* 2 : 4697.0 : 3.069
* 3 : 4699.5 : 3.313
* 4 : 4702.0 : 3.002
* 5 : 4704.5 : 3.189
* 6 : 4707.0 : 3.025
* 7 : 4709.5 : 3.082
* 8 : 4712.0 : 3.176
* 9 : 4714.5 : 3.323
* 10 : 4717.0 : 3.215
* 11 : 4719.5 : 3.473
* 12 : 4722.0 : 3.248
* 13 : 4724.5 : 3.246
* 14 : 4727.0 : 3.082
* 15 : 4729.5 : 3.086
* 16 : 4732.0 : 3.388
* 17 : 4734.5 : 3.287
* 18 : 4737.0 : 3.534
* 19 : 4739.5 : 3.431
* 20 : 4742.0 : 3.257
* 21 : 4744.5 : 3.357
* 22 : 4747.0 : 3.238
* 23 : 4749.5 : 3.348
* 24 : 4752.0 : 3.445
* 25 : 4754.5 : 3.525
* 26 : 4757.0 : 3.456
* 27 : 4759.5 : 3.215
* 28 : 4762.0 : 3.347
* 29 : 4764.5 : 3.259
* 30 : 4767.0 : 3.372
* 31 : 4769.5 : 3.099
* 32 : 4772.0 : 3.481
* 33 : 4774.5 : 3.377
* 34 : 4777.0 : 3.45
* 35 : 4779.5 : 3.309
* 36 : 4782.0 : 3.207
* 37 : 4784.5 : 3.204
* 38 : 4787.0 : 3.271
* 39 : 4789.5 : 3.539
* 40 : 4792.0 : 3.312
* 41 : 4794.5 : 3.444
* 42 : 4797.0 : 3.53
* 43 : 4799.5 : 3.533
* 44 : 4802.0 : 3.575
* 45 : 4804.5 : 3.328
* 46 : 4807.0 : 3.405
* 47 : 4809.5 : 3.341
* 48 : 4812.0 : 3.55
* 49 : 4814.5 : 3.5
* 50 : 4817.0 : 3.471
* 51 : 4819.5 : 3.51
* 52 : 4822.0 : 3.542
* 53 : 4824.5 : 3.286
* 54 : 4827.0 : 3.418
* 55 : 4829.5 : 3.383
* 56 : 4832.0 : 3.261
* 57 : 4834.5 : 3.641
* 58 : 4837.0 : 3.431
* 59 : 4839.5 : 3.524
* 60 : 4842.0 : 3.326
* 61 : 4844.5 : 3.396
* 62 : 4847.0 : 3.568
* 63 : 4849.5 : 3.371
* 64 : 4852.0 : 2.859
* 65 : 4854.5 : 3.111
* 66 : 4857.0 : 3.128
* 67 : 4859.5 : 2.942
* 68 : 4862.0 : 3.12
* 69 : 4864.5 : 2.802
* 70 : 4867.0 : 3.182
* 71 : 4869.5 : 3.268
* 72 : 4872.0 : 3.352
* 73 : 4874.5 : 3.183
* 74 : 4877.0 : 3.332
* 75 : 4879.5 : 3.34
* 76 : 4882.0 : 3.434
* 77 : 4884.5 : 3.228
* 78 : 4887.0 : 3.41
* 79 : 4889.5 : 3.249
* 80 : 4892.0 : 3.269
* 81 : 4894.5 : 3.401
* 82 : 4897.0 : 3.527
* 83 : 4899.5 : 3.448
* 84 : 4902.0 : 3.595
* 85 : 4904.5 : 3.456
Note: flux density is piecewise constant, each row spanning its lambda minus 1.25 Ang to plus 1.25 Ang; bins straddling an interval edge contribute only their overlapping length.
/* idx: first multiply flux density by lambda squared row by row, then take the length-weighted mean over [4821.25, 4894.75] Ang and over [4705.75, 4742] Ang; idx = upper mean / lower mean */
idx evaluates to 1.07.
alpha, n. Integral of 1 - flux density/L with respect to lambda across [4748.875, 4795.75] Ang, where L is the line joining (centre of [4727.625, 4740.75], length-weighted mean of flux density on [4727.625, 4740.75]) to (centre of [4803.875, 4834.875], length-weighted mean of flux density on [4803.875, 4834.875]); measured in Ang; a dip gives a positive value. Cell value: 0.4 Ang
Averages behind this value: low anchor 3.33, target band 3.35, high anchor 3.43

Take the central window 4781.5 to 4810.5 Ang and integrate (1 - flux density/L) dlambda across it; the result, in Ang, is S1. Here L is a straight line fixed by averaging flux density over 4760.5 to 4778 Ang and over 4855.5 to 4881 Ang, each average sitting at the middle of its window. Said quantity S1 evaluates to -0.9 Ang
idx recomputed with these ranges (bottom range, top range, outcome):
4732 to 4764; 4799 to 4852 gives 1.05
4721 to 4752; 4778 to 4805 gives 1.05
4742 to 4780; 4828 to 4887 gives 1.02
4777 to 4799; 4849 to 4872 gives 0.95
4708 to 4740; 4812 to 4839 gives 1.10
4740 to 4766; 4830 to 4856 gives 1.04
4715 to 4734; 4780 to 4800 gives 1.07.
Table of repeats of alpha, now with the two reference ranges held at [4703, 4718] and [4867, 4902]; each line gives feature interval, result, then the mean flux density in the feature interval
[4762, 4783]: -0.61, 3.32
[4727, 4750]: -0.84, 3.31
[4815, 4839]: -1.15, 3.44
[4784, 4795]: -0.38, 3.36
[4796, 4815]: -1.19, 3.47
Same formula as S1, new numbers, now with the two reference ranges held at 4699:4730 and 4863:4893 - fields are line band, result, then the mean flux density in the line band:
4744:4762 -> -0.9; 3.37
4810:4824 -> -1.1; 3.49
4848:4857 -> 0.3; 3.13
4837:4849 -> -0.8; 3.45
